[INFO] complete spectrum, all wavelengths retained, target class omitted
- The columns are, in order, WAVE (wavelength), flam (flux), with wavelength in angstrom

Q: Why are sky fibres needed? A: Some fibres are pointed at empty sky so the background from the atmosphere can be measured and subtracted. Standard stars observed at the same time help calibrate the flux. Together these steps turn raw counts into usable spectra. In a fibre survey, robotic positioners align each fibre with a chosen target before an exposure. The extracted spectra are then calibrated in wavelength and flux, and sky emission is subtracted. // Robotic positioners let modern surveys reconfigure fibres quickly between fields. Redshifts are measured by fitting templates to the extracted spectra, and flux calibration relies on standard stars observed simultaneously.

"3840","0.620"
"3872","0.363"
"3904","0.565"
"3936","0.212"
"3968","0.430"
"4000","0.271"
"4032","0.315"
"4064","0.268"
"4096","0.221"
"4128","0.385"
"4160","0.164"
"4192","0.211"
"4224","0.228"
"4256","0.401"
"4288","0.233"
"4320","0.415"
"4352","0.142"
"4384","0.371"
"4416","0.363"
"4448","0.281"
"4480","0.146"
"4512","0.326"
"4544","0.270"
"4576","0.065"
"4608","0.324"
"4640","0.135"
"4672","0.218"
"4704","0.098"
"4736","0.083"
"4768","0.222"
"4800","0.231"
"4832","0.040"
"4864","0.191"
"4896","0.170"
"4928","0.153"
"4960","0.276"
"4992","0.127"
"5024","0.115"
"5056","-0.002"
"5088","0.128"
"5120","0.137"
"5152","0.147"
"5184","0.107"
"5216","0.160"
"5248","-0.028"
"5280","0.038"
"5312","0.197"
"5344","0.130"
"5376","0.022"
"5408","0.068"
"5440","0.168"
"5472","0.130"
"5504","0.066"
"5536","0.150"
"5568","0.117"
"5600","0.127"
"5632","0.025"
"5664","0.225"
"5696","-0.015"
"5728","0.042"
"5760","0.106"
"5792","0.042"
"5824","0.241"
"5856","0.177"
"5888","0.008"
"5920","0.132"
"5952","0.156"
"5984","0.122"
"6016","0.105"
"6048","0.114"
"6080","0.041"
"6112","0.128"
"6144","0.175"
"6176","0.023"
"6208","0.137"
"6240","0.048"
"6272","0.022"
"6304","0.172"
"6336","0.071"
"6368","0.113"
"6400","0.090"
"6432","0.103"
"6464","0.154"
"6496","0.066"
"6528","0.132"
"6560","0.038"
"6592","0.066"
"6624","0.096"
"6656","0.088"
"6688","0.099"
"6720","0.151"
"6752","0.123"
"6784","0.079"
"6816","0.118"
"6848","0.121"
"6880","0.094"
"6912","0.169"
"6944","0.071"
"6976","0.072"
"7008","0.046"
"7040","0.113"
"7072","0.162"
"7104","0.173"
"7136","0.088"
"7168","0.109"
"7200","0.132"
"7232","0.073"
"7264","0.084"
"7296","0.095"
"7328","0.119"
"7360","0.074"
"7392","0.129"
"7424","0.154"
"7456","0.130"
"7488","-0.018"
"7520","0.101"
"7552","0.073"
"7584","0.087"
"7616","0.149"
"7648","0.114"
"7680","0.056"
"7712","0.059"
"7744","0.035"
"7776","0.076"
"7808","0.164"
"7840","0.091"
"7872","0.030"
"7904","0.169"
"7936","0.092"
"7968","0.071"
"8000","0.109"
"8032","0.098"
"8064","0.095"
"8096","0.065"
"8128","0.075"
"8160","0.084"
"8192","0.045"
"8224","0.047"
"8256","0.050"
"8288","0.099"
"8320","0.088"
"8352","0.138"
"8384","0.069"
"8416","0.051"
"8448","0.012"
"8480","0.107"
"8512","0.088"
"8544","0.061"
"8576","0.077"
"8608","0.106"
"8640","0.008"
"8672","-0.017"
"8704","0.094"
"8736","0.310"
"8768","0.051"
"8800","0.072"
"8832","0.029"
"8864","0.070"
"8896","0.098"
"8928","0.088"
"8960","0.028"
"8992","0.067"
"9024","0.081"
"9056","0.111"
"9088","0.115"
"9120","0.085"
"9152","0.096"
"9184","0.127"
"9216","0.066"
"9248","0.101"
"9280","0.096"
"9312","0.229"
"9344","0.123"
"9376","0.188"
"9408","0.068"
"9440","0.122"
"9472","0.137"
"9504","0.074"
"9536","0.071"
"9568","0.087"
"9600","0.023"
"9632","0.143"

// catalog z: 1.34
